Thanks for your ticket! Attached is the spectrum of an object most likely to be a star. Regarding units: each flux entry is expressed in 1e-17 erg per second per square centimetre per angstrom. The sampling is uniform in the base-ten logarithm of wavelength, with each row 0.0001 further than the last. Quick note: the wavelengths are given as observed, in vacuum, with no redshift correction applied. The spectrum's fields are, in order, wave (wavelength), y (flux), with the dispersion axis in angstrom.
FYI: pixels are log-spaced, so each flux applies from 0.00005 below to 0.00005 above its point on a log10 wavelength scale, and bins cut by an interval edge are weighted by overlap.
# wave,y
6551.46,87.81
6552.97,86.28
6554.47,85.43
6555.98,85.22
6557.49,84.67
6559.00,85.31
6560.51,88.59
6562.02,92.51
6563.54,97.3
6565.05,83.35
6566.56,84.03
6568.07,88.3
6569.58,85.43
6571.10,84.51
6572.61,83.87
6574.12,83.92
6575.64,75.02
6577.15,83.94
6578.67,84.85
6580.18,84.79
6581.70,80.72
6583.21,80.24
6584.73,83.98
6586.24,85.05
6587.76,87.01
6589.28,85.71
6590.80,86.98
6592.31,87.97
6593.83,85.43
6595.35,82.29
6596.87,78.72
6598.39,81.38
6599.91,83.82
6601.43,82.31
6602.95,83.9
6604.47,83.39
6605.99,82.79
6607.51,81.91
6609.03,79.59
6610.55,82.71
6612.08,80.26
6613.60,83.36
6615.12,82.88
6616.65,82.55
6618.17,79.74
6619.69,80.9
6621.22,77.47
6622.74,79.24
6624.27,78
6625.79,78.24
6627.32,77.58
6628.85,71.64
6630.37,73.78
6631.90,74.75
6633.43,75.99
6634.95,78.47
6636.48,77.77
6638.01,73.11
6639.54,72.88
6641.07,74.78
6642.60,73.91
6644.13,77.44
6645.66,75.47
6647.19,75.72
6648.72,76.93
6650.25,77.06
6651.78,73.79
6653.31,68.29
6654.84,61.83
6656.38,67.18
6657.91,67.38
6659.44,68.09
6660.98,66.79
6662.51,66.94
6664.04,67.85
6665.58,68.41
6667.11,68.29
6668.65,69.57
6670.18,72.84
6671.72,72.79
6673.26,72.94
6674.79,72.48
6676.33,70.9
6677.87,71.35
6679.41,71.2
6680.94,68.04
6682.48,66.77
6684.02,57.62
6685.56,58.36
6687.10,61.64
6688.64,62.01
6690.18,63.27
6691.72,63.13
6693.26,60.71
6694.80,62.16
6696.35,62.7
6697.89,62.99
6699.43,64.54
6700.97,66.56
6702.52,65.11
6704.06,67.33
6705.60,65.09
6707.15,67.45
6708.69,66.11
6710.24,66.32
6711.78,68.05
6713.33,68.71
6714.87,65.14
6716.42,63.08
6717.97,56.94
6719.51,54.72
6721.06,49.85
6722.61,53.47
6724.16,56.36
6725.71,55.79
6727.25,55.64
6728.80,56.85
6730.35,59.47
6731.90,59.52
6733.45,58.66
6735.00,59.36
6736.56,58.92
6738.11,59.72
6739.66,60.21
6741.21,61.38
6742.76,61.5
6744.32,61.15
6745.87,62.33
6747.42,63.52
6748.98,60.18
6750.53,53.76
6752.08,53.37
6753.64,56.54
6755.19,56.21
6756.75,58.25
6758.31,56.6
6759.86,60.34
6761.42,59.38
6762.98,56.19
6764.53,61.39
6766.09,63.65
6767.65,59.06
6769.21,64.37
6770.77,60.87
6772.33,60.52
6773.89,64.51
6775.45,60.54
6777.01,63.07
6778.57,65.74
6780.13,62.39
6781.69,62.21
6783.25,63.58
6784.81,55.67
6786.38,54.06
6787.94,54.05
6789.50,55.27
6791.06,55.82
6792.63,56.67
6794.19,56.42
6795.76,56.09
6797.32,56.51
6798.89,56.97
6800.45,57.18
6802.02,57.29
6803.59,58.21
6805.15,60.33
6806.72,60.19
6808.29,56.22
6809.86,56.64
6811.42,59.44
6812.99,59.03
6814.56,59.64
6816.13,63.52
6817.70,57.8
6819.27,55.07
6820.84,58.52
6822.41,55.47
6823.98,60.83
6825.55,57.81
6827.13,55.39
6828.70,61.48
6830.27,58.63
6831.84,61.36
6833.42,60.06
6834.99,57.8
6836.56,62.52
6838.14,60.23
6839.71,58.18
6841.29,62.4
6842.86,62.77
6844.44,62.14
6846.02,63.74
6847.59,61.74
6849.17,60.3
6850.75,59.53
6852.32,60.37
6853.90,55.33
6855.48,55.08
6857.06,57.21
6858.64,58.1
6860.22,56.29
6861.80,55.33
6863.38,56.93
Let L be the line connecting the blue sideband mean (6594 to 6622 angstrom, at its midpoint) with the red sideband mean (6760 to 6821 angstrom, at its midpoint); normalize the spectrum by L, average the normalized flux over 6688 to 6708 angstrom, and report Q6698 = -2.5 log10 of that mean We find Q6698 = 0.10 mag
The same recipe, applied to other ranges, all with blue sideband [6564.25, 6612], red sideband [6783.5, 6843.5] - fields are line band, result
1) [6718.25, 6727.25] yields 0.249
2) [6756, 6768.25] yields 0.081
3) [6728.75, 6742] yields 0.129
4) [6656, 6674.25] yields 0.085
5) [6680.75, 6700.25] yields 0.154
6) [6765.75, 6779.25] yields 0.007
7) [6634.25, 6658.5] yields 0.053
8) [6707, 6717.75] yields 0.059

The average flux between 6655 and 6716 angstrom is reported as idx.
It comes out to 66.5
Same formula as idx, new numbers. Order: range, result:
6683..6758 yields 60.6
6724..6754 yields 58.8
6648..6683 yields 69.9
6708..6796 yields 59.5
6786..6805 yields 56.4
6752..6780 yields 60.2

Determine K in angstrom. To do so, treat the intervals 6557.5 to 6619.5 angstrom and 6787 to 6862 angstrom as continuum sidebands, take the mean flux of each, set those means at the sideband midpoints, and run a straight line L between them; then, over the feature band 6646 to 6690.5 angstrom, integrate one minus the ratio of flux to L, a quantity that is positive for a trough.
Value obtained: 4.0 angstrom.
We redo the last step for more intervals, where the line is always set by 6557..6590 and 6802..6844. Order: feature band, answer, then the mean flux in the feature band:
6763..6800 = 2.4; 59.5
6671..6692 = 2.1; 66.7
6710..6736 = 3.9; 59.1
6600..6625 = -0.1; 81.4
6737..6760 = 2.7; 59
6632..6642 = 0.4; 75.4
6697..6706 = 0.8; 65.3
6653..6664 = 1.4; 66.7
